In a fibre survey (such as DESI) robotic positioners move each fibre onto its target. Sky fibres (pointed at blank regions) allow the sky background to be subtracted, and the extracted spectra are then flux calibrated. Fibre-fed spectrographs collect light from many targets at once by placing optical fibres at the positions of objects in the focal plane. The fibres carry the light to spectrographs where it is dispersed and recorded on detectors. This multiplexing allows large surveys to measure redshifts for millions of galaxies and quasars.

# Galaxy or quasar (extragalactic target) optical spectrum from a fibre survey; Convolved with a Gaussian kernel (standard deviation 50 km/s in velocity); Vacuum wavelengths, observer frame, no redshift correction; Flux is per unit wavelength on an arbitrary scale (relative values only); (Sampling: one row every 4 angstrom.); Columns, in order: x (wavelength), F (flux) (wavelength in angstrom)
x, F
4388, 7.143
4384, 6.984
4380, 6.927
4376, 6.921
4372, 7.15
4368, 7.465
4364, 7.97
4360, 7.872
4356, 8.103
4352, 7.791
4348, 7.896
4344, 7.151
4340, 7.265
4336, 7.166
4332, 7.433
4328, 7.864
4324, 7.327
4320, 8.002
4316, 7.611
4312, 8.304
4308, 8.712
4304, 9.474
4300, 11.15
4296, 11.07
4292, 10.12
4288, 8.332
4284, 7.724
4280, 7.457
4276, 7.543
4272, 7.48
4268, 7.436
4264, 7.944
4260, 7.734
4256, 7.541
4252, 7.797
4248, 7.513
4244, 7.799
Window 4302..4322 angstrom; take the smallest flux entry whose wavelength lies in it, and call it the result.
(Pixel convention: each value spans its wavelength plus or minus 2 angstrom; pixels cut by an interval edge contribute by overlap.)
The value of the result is 7.611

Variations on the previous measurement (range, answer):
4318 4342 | 7.166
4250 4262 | 7.541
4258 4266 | 7.734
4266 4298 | 7.436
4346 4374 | 7.15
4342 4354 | 7.151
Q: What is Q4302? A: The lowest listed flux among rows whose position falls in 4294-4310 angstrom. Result 8.712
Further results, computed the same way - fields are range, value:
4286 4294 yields 8.332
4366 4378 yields 6.921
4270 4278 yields 7.48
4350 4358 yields 7.791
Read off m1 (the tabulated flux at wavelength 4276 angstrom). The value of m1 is 7.543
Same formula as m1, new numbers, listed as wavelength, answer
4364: 7.97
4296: 11.07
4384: 6.984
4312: 8.304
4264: 7.944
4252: 7.797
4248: 7.513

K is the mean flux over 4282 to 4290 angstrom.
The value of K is 8.03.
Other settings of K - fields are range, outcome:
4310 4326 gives 7.81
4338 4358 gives 7.64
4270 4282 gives 7.49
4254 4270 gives 7.66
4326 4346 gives 7.38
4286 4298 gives 9.84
